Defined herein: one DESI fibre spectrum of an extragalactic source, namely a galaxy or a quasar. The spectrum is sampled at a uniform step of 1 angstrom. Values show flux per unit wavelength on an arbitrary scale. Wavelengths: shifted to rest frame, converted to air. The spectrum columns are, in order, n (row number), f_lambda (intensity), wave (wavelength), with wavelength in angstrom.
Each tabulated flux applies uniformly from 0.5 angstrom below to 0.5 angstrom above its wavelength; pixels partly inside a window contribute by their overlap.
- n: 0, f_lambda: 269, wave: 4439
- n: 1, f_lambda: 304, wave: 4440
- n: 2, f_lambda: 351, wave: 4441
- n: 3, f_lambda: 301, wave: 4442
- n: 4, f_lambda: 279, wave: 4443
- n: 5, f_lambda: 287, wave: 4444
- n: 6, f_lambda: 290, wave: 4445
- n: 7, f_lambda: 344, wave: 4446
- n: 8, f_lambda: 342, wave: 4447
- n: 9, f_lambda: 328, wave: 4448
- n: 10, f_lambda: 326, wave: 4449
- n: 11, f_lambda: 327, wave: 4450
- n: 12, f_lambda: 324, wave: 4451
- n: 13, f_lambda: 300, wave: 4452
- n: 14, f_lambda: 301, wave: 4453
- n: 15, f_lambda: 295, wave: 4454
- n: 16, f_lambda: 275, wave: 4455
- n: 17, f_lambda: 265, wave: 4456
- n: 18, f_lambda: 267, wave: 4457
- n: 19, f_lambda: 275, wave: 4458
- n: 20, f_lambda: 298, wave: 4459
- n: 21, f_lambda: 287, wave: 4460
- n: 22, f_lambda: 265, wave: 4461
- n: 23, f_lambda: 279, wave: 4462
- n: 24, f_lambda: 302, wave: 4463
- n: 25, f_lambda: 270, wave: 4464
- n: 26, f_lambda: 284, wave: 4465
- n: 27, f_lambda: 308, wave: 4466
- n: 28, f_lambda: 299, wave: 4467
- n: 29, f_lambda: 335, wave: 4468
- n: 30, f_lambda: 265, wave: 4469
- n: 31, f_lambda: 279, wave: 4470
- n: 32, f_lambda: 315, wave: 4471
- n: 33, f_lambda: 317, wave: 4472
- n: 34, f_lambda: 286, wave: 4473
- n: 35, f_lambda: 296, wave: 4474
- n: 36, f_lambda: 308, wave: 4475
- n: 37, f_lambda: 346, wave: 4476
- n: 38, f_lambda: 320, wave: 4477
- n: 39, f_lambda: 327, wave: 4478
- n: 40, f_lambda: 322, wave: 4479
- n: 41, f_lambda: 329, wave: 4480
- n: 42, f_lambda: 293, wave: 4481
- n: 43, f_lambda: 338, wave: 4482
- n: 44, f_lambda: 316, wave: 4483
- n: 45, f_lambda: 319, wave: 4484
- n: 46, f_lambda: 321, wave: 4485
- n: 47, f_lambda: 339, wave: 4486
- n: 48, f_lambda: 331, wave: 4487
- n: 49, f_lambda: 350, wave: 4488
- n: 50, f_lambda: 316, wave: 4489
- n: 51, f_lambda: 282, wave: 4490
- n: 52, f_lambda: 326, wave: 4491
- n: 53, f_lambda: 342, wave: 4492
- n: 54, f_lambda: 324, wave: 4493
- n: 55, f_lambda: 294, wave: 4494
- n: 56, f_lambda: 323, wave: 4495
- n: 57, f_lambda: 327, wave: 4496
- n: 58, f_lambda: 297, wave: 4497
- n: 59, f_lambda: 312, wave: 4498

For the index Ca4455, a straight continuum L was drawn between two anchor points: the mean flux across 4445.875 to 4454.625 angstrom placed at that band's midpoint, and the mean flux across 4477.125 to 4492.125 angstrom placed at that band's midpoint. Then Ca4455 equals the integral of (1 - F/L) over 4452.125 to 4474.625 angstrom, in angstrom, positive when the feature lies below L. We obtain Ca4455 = 2.2 angstrom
